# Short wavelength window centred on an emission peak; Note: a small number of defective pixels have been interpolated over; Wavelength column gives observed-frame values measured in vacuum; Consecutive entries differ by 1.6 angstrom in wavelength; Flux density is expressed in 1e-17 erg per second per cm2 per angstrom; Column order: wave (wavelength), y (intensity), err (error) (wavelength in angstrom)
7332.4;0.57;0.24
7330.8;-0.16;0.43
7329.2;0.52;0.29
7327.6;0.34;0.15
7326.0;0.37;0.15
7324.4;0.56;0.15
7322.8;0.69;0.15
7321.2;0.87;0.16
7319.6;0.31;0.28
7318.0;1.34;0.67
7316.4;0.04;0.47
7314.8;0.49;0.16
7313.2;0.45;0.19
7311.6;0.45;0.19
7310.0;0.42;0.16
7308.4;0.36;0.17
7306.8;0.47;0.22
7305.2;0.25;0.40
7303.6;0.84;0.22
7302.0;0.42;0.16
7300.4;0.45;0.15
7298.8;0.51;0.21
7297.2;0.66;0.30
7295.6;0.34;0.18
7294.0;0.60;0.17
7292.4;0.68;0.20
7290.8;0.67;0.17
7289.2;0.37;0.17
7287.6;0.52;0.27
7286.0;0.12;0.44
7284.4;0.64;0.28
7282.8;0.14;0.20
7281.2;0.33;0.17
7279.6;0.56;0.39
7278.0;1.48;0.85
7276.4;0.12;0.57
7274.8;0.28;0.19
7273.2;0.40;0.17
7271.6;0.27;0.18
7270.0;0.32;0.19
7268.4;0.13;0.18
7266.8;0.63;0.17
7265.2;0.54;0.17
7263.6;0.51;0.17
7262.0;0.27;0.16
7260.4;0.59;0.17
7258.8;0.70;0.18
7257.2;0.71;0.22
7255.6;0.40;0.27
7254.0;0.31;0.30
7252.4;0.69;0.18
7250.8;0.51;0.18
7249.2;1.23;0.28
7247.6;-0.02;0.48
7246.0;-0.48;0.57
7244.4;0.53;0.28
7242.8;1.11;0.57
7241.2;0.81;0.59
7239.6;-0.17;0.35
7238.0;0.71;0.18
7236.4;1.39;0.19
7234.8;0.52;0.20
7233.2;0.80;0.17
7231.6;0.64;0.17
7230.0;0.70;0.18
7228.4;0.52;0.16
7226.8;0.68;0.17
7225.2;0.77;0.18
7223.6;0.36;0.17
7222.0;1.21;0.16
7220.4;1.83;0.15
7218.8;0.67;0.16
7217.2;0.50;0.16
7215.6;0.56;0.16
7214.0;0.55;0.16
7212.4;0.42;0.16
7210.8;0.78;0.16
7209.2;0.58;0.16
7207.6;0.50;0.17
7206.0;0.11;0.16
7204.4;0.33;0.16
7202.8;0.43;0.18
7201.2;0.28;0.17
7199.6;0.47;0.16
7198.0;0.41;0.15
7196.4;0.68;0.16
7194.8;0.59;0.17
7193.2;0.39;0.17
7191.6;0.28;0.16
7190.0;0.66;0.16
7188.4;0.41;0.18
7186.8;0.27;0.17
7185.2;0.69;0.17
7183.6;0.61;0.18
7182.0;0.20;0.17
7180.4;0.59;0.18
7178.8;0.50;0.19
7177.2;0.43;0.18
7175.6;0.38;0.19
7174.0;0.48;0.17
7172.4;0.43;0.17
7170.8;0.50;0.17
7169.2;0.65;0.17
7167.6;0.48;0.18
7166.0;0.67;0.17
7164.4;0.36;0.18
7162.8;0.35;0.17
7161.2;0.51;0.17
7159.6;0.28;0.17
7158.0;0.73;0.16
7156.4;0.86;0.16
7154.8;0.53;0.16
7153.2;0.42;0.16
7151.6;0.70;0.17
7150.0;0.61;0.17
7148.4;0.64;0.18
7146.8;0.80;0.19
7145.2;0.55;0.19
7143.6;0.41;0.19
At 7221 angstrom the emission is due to [S II] 6716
